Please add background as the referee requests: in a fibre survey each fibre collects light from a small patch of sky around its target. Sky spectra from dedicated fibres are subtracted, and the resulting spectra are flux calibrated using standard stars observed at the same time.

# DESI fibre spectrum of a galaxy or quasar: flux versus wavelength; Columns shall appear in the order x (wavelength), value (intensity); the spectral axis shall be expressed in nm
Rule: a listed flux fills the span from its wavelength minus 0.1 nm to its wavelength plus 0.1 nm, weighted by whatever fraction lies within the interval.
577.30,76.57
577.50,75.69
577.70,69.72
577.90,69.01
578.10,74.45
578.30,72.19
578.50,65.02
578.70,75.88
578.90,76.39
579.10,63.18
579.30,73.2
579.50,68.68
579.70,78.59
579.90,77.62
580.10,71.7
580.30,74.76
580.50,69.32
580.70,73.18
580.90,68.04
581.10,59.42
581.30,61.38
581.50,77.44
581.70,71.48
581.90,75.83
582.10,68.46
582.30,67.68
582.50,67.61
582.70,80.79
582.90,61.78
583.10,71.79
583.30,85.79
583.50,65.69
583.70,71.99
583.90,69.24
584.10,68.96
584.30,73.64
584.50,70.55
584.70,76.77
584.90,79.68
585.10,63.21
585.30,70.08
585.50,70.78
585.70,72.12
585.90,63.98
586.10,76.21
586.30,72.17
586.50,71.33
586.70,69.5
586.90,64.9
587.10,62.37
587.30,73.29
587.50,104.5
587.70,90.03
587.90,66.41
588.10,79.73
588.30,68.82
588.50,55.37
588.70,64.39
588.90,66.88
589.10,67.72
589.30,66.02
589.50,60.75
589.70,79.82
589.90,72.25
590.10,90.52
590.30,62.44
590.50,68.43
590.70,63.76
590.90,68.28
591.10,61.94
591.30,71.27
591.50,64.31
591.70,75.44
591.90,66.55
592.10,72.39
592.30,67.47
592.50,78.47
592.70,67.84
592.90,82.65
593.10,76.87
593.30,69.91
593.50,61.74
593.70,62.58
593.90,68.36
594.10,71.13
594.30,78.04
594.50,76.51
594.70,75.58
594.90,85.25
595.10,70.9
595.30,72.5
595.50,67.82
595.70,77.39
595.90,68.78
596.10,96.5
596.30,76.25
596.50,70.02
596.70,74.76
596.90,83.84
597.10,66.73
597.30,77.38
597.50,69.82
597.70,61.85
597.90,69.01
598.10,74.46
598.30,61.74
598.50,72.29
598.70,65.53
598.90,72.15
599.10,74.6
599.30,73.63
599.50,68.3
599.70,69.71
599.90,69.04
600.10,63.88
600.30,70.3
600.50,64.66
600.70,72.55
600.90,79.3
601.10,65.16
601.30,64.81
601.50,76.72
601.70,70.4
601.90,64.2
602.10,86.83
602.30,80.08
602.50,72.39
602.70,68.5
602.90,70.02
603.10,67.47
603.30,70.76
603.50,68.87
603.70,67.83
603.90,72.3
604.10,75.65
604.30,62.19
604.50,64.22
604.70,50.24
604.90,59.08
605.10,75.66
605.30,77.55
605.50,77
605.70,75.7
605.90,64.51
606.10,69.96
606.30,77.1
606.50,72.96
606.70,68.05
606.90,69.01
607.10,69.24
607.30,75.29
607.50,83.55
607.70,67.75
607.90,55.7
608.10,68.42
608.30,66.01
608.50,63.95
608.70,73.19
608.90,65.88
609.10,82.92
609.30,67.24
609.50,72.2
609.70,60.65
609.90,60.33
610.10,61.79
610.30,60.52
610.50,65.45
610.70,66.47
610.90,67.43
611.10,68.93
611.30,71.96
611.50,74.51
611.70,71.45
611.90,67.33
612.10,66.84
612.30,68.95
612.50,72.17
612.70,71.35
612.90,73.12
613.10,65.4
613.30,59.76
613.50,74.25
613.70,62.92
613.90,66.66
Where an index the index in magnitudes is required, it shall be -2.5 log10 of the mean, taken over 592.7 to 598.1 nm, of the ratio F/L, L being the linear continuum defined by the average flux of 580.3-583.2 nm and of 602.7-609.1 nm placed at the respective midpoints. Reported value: -0.06 mag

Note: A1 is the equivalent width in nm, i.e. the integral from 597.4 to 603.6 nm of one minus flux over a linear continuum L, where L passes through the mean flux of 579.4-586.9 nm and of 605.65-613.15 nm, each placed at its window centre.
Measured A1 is -0.048 nm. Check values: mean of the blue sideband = 71.2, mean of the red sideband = 69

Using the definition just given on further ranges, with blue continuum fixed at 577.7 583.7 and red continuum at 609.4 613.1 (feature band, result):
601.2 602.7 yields -0.10 nm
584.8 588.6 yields -0.10 nm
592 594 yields -0.03 nm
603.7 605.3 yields 0.05 nm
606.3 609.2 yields -0.09 nm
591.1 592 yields 0.02 nm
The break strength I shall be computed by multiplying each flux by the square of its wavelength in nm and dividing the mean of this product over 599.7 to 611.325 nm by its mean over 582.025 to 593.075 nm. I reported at 1.03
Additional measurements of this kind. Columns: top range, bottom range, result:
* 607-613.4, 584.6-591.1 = 1.03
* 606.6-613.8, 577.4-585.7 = 1.05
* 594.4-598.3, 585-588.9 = 1.07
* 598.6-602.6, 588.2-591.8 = 1.08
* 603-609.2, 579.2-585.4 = 1.06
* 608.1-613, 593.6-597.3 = 0.96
